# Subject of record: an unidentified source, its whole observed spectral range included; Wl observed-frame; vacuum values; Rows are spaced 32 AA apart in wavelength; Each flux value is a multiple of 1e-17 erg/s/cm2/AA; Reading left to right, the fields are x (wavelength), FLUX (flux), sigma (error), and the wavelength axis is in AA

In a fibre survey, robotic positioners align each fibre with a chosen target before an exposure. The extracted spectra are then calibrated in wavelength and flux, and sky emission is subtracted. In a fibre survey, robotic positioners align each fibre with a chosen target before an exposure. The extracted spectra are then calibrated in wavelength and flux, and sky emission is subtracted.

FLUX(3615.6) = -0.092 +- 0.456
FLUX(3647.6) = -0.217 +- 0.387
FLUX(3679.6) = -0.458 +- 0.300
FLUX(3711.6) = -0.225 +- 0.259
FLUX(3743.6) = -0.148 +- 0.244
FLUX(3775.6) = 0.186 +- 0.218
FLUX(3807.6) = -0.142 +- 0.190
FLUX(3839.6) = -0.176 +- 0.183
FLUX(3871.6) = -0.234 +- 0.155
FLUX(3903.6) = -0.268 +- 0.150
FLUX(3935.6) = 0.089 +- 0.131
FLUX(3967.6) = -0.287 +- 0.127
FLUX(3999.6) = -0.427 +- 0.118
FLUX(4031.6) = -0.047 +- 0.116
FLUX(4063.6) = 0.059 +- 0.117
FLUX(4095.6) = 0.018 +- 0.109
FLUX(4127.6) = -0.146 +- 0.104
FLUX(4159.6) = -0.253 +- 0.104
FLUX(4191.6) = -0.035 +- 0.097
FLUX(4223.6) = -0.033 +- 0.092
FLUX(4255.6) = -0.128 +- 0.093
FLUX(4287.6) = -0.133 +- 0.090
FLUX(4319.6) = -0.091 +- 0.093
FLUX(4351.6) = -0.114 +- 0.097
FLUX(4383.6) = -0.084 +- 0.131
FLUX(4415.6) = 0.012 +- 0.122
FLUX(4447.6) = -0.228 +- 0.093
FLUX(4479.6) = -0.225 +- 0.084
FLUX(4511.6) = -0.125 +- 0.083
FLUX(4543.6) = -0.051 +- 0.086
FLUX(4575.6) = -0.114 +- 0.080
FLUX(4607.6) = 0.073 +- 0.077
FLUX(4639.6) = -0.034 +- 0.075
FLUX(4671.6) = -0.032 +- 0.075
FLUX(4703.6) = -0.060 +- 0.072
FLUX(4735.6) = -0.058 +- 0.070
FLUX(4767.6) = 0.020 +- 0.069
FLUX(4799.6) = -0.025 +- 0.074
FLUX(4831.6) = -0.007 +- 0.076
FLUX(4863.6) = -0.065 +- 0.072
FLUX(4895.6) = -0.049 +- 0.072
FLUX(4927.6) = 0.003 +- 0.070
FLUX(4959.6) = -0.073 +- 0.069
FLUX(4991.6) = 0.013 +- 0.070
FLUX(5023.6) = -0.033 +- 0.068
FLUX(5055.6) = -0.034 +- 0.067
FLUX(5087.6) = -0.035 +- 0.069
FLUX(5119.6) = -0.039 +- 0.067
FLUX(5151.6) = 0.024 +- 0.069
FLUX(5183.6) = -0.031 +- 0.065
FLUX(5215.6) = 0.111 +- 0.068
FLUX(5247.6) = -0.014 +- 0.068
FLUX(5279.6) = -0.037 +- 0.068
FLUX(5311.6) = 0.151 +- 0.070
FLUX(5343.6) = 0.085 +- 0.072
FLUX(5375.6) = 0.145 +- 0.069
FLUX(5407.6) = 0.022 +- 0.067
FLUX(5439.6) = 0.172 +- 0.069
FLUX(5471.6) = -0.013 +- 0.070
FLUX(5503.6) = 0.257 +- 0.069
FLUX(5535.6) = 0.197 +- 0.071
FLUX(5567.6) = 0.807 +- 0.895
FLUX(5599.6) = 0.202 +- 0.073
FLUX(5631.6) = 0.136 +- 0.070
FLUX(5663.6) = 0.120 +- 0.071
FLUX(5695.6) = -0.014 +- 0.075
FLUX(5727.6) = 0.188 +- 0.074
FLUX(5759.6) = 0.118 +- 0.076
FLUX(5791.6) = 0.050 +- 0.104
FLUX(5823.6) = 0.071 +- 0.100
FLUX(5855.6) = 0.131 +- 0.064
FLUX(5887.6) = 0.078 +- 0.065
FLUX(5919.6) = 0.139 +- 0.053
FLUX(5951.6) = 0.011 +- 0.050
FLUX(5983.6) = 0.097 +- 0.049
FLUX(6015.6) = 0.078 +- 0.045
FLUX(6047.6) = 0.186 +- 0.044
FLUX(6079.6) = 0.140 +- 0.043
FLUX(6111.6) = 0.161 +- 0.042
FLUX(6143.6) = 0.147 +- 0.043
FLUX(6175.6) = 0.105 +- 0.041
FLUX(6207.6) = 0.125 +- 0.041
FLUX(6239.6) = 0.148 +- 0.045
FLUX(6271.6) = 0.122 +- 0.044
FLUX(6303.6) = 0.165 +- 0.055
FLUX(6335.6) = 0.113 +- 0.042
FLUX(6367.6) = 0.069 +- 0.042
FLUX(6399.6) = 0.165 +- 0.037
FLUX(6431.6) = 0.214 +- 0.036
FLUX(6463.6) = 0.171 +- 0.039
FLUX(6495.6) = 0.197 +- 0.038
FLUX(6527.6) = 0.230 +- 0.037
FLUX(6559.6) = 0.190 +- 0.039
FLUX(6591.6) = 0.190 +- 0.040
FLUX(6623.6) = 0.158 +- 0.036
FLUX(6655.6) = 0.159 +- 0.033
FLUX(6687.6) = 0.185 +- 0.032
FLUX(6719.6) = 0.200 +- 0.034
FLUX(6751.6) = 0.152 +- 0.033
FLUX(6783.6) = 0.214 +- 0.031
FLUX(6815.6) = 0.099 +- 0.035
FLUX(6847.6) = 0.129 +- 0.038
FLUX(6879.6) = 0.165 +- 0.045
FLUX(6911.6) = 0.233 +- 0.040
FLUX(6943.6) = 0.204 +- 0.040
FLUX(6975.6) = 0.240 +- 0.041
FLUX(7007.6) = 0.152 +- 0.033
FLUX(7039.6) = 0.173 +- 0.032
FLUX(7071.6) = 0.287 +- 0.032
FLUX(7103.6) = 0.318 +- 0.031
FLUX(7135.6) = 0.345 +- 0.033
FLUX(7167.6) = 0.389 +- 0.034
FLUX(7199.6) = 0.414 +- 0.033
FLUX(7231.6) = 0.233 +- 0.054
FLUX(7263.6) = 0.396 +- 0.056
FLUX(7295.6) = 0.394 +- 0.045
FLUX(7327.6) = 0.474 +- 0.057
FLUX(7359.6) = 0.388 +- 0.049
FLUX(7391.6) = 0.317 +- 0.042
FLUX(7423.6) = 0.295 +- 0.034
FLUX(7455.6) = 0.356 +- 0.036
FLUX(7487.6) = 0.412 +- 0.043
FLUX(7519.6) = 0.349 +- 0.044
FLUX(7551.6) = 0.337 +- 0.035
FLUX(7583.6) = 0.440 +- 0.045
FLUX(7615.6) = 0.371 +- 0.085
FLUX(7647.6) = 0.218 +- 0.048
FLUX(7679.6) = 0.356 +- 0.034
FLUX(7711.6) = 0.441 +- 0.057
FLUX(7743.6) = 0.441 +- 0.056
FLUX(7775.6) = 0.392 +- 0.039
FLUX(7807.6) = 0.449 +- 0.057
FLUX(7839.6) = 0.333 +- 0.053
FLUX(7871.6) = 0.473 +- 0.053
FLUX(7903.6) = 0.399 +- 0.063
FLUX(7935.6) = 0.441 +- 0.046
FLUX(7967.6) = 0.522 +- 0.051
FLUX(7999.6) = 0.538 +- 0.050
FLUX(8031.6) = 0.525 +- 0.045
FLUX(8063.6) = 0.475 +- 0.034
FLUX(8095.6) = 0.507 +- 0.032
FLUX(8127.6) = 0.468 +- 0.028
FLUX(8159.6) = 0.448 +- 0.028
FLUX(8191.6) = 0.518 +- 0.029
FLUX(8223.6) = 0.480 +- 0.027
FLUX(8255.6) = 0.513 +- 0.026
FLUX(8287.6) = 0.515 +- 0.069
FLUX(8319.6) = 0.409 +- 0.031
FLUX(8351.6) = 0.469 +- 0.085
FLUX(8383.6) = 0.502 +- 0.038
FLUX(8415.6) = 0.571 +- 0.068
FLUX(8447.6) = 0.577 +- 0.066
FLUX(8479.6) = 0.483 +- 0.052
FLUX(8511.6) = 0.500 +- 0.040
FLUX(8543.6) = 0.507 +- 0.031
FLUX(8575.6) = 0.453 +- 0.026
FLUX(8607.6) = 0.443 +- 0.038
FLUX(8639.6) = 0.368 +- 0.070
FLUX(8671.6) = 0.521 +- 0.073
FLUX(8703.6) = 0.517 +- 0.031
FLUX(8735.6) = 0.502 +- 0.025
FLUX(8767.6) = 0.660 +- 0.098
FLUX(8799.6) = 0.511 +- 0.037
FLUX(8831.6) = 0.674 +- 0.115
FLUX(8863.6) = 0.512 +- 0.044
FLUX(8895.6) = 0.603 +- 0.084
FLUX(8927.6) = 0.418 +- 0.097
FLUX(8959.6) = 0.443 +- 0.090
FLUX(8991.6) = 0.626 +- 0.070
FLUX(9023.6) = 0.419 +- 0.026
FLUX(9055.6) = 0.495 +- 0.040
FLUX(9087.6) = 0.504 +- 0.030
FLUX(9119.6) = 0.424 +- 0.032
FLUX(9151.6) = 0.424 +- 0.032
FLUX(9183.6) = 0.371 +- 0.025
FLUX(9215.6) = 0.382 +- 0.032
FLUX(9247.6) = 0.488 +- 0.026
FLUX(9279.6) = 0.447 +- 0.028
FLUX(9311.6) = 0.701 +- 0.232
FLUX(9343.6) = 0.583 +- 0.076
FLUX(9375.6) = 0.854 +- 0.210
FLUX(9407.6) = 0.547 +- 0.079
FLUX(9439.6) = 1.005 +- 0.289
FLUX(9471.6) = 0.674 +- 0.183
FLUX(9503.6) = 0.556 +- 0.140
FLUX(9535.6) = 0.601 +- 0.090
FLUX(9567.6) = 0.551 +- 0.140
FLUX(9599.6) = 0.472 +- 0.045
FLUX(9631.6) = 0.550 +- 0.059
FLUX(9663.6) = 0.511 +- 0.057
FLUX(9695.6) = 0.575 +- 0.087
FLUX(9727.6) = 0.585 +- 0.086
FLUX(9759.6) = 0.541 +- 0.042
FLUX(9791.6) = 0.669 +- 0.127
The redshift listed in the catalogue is 0.78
